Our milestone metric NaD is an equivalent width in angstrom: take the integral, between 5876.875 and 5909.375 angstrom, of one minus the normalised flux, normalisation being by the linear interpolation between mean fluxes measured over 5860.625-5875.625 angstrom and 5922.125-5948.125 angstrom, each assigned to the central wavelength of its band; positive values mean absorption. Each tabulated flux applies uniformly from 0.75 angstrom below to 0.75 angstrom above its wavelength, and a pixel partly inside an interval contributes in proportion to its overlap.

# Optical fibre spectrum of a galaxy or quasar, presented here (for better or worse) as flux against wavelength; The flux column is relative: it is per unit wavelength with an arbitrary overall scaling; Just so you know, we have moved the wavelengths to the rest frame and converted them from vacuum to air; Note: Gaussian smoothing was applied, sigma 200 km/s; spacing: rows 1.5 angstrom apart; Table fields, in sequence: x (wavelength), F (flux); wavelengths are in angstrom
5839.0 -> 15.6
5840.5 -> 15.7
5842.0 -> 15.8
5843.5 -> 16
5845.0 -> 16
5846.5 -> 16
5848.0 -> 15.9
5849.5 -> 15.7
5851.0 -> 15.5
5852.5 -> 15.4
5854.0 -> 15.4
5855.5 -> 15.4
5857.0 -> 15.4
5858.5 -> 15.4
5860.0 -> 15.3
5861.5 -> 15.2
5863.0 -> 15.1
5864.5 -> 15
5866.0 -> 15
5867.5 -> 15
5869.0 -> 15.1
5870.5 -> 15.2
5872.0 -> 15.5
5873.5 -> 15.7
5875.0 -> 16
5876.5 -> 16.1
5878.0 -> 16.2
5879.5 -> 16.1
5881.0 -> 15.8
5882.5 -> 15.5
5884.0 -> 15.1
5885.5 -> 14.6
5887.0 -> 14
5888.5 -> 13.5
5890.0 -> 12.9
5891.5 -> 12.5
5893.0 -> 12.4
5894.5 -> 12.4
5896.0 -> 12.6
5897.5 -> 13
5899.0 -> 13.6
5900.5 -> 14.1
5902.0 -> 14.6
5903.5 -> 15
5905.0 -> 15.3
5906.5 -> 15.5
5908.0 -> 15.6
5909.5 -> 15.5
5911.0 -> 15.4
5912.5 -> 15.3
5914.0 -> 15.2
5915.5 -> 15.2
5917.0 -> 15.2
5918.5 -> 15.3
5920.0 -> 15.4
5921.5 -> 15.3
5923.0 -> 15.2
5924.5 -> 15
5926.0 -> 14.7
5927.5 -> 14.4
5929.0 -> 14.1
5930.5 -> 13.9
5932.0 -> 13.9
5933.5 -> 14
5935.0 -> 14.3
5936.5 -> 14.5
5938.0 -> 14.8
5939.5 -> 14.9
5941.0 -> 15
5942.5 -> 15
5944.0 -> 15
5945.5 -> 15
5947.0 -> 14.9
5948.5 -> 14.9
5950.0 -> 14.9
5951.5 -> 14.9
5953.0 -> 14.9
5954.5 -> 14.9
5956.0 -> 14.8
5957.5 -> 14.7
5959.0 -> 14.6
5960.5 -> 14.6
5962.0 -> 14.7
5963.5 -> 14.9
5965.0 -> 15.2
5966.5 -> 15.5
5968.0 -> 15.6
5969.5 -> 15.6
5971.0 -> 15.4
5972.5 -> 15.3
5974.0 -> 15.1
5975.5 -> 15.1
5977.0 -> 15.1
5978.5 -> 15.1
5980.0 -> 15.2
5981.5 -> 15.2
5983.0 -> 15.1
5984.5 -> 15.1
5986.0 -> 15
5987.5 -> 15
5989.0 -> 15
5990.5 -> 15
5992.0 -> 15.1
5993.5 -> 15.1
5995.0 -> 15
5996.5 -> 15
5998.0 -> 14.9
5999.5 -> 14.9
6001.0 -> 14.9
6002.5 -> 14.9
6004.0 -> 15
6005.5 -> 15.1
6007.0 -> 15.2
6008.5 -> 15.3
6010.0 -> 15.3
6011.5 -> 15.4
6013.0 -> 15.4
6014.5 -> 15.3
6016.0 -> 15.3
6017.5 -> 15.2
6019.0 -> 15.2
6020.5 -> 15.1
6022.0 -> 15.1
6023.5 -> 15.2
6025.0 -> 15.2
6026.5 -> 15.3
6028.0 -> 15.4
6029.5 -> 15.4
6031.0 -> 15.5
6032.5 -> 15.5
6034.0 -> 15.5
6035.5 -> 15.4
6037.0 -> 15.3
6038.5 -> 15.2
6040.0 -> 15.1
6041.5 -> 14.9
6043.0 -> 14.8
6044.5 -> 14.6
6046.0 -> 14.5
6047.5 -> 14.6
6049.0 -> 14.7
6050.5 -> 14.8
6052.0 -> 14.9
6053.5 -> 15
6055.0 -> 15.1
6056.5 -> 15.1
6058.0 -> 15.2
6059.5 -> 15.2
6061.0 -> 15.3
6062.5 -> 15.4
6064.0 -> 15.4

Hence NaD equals 1.5 angstrom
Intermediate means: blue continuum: 15.3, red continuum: 14.6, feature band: 14.3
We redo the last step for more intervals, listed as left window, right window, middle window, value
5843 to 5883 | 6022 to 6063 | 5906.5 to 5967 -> 1.88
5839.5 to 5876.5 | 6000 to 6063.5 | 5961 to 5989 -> 0.16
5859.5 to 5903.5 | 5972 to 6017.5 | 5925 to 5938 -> 0.48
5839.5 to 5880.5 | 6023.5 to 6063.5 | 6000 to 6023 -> 0.02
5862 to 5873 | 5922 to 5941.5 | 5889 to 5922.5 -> 0.78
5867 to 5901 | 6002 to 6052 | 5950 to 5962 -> 0.03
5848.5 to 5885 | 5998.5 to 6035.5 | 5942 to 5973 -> 0.63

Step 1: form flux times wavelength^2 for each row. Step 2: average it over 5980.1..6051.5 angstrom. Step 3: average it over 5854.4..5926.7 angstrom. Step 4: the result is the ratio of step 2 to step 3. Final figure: 1.1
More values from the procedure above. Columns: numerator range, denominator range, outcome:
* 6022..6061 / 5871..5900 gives 1.11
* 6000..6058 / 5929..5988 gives 1.04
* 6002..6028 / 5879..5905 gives 1.13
